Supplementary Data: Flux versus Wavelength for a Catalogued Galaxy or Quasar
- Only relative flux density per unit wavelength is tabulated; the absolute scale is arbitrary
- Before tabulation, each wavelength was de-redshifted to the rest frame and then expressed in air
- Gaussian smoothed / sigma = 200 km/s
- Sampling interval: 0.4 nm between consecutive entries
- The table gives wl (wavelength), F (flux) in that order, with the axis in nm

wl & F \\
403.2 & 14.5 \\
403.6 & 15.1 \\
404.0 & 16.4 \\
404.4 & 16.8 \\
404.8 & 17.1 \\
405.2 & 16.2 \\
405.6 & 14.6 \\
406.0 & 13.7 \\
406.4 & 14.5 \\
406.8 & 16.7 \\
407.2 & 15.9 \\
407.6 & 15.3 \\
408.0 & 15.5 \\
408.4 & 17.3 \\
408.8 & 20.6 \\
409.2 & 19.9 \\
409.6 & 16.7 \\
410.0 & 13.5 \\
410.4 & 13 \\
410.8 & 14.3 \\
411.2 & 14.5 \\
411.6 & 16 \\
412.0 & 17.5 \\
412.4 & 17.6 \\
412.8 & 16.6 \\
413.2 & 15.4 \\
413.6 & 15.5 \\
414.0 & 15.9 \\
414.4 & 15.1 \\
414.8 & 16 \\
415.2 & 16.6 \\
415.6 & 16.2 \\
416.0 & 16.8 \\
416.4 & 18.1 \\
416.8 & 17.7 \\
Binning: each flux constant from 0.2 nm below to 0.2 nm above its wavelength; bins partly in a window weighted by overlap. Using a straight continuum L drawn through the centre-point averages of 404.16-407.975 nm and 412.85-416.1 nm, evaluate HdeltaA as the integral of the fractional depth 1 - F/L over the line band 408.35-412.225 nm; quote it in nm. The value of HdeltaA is -0.12 nm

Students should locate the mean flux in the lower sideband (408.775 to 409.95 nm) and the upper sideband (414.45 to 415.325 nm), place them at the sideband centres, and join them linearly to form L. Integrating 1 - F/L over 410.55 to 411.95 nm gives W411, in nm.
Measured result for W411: 0.18 nm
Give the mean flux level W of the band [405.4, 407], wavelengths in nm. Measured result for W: 14.9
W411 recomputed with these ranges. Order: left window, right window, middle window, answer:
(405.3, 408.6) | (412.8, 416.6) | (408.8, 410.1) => -0.15 nm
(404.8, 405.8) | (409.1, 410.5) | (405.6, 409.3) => -0.16 nm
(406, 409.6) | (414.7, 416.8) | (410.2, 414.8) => 0.34 nm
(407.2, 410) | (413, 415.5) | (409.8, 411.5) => 0.27 nm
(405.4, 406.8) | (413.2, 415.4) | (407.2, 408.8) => -0.18 nm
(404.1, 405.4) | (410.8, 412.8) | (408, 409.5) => -0.20 nm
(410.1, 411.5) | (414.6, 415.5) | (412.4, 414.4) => -0.07 nm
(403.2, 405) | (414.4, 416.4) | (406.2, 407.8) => 0.06 nm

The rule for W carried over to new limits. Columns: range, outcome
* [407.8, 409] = 17.8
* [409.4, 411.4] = 14.4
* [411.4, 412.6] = 17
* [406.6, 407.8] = 16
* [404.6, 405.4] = 16.6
